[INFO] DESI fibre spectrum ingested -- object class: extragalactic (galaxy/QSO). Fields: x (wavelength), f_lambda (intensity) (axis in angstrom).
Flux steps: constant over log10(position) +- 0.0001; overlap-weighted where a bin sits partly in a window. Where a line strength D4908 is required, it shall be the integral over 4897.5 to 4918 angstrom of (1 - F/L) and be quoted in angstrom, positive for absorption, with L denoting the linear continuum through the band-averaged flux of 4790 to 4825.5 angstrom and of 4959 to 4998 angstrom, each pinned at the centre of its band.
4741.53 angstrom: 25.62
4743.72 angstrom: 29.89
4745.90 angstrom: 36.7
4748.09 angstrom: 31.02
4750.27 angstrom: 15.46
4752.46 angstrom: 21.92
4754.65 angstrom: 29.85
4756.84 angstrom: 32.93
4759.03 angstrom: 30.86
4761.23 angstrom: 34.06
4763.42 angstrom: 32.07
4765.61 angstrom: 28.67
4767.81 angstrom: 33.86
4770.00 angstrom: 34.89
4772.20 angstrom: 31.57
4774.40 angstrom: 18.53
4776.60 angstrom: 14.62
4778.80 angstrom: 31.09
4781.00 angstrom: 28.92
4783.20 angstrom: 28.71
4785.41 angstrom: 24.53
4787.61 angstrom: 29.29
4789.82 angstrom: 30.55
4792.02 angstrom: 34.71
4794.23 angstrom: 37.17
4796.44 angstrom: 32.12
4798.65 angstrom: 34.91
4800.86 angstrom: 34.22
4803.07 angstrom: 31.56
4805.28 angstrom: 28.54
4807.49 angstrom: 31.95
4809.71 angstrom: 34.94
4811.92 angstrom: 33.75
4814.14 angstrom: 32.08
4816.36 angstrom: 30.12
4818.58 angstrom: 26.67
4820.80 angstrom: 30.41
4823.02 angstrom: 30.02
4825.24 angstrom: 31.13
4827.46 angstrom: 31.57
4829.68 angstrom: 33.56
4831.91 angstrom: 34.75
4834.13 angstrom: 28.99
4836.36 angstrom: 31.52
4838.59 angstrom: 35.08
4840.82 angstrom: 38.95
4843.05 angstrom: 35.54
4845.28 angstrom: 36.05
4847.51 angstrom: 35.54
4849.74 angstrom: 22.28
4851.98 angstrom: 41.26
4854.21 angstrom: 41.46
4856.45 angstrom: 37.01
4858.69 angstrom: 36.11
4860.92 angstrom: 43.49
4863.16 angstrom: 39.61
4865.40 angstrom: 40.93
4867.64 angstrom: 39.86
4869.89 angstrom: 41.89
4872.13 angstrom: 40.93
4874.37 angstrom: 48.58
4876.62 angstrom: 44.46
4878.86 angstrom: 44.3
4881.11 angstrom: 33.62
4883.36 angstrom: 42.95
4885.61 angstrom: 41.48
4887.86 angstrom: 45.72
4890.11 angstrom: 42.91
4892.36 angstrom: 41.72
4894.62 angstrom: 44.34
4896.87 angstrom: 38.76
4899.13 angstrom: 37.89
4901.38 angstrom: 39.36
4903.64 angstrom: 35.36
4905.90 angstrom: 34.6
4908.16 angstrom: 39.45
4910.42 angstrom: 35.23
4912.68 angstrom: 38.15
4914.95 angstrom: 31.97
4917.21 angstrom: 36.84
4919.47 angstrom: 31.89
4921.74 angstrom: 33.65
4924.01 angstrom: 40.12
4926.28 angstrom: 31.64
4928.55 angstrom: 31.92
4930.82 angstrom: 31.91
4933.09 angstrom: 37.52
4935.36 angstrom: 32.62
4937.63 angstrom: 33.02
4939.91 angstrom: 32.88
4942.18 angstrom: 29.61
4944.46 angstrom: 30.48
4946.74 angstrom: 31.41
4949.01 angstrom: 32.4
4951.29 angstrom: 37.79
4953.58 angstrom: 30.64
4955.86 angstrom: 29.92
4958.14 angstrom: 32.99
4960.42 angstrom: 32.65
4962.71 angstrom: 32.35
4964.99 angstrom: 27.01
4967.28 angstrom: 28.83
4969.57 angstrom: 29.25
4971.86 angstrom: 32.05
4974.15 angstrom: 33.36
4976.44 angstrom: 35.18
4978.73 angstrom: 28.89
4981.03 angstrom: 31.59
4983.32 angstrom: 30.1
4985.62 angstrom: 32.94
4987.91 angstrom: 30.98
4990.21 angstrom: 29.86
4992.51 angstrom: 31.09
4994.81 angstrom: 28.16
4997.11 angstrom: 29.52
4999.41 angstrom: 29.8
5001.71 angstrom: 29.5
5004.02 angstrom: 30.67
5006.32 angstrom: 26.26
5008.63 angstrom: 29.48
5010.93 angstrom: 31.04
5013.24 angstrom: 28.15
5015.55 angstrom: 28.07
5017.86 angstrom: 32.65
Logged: -3.4 angstrom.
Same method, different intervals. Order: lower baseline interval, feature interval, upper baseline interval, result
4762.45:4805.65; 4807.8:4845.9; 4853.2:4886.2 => 3.18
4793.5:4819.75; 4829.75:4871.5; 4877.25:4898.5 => 0.87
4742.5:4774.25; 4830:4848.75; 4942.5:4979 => -2.36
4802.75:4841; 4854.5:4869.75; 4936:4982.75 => -3.84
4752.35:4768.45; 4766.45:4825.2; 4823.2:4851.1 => 2.71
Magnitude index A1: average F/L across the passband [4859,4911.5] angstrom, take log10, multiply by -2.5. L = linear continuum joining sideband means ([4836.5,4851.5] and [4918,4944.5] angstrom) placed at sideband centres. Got -0.205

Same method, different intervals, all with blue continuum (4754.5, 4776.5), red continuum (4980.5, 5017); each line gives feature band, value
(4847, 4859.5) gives -0.187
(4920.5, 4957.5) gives -0.107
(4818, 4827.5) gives 0.000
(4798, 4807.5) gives -0.076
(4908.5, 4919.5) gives -0.185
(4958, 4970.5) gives -0.017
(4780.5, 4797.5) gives -0.029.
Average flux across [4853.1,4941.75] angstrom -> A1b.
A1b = 38.3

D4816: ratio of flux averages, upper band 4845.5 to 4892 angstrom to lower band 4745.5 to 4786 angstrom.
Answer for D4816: 1.42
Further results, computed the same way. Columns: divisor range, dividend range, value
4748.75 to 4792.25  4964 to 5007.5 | 1.07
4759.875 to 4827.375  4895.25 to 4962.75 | 1.12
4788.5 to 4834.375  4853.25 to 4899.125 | 1.29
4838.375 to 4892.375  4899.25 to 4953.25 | 0.86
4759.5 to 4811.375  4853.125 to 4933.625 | 1.27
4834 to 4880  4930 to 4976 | 0.83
